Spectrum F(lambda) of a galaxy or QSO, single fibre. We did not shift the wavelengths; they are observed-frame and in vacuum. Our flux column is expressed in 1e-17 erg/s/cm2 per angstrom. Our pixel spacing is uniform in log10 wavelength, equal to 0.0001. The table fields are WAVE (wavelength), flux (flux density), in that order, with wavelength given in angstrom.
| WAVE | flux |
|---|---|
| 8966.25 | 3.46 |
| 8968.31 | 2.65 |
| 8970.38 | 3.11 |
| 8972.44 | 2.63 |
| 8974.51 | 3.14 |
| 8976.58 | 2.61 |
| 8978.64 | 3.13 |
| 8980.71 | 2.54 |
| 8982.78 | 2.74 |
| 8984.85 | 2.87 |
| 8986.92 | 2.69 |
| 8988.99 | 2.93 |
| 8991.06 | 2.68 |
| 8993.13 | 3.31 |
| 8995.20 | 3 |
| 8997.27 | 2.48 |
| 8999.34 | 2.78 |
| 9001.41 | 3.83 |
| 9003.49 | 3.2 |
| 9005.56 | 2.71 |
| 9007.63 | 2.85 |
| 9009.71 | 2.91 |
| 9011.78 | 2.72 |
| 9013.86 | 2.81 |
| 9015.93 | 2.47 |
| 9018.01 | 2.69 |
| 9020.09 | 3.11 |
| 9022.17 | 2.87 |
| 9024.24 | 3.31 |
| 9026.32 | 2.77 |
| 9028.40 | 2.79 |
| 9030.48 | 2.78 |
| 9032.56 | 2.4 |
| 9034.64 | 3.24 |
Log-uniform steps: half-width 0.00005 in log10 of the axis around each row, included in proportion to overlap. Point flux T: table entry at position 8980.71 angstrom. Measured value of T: 2.54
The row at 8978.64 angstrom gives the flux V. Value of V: 3.13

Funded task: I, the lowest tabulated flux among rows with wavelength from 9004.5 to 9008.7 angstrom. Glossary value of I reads 2.71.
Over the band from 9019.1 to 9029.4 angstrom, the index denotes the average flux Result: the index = 2.97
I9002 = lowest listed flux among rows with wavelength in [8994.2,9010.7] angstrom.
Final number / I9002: 2.48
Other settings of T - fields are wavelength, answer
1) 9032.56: 2.4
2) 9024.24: 3.31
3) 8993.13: 3.31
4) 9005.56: 2.71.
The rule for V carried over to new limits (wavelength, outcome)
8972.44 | 2.63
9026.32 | 2.77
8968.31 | 2.65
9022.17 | 2.87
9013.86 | 2.81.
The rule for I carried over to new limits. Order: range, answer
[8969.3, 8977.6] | 2.61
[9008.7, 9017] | 2.47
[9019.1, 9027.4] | 2.77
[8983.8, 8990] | 2.69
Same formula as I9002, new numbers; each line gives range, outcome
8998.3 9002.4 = 2.78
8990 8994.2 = 2.68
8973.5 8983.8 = 2.54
